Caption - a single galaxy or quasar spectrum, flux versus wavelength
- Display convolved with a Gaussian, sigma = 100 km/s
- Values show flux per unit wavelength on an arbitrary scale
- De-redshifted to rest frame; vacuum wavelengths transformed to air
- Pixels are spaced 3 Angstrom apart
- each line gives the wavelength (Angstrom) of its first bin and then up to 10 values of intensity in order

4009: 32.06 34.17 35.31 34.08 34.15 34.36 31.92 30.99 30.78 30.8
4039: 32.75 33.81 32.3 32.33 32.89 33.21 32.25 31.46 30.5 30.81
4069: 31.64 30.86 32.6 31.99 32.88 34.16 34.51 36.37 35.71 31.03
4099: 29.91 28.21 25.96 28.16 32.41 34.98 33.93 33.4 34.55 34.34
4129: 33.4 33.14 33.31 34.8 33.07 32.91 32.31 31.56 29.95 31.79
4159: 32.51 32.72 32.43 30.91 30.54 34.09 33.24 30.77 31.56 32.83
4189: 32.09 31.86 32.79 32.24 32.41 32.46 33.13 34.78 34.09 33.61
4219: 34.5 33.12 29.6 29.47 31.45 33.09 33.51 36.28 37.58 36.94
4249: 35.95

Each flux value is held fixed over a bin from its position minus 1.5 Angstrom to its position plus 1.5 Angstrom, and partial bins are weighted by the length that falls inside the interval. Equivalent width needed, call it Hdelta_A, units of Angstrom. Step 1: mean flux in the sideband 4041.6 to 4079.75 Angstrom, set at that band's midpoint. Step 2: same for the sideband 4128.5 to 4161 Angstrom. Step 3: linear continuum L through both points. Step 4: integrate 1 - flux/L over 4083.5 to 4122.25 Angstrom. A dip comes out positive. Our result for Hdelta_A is 0.1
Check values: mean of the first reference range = 32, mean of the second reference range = 32.6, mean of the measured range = 32.2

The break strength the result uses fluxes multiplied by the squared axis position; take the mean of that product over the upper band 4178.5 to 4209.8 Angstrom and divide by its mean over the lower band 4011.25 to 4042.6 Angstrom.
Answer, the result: 1.1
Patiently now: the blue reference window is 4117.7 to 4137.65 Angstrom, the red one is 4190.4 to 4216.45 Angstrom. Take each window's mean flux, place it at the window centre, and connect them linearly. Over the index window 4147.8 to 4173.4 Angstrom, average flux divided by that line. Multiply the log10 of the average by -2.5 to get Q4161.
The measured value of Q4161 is 0.059 mag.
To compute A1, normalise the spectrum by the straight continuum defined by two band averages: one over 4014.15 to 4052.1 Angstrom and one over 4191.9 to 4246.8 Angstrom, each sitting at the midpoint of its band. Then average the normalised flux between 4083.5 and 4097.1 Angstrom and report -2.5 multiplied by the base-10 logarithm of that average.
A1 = -0.05 mag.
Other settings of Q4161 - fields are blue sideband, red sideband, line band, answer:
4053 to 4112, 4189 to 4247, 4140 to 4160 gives 0.02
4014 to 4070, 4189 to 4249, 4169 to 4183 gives 0.04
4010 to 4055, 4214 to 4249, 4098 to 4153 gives 0.04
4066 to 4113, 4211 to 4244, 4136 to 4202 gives 0.01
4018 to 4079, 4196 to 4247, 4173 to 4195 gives 0.03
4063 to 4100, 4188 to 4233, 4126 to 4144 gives -0.03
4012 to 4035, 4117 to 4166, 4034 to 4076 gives 0.04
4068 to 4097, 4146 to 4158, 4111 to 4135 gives -0.05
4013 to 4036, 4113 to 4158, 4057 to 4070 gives 0.06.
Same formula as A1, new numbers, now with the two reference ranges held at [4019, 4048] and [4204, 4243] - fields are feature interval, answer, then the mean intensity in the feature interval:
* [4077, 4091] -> -0.04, 34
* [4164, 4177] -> 0.03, 32.1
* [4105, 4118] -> 0.04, 31.6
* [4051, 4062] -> 0.01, 32.3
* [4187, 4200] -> 0.03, 32.3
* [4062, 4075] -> 0.05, 31.2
